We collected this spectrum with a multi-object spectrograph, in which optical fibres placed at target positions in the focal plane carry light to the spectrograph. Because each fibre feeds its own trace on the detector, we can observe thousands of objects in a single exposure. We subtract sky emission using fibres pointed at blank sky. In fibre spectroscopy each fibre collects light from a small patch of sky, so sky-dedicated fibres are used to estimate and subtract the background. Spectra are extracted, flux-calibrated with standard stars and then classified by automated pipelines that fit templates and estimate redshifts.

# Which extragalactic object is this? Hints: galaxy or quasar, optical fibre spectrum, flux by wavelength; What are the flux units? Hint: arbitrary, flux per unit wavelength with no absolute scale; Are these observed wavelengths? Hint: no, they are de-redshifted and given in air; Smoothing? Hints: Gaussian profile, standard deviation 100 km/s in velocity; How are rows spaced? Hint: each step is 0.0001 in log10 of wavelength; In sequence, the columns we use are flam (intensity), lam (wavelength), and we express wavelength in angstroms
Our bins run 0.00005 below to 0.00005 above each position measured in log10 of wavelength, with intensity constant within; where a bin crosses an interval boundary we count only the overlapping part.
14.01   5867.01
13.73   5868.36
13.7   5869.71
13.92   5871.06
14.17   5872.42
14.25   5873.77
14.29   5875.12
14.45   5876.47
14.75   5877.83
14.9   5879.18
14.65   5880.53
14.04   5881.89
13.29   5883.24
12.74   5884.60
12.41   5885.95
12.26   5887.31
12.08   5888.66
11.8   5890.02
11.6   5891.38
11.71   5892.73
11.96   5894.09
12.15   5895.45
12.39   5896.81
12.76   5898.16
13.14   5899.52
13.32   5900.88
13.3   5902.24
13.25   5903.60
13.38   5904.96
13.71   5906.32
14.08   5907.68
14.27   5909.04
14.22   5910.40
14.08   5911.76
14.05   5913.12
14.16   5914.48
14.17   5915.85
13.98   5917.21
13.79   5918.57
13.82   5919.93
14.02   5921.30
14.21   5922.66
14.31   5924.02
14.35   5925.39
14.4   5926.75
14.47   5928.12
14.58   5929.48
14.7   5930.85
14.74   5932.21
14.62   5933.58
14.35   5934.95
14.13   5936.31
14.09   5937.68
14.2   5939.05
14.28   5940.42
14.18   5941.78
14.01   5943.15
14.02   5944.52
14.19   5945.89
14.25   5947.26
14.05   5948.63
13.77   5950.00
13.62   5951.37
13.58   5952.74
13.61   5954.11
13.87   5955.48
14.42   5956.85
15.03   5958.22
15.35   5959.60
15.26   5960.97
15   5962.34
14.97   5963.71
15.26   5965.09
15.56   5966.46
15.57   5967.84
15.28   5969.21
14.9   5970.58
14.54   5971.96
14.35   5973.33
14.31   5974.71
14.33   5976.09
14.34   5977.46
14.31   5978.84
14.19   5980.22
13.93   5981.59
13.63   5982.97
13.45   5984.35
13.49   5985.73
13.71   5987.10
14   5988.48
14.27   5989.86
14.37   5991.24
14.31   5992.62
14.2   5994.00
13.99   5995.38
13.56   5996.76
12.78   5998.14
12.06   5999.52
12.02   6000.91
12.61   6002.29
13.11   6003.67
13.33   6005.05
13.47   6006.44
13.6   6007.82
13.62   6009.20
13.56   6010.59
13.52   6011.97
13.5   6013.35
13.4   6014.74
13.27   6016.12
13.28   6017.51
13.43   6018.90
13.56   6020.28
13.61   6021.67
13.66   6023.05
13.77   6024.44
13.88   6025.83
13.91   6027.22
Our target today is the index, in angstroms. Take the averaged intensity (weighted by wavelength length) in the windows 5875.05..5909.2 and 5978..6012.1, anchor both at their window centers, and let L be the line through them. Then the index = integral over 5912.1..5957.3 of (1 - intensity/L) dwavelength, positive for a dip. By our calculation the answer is -2.82 angstroms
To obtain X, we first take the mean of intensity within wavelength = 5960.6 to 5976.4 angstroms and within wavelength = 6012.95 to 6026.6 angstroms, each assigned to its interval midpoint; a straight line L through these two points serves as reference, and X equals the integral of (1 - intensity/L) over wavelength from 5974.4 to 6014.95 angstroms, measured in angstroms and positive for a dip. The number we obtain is 1.7 angstroms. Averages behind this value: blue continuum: 14.9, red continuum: 13.5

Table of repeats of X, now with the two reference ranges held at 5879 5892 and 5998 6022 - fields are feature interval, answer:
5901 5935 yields -2.9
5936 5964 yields -2.6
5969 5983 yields -1.3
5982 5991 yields -0.4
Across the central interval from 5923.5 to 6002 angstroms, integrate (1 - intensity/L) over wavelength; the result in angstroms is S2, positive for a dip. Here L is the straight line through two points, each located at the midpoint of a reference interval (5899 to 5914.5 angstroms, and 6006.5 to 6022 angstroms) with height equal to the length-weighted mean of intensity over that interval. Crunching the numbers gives -3.5 angstroms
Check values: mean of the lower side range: 13.7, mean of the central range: 14.2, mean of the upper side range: 13.5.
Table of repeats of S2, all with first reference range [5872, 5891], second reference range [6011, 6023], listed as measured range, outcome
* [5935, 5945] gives -0.5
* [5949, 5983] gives -2.6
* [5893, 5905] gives 0.7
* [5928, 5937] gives -0.7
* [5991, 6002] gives 0.1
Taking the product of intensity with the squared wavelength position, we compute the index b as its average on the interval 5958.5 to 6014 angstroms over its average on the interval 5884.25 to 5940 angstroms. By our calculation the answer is 1.1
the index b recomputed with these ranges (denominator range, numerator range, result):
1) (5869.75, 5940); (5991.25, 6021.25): 1.01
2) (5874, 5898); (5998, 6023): 1.06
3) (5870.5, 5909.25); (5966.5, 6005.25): 1.08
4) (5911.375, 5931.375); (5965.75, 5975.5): 1.07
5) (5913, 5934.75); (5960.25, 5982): 1.05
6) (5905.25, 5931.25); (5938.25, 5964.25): 1.02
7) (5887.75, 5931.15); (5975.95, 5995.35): 1.07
